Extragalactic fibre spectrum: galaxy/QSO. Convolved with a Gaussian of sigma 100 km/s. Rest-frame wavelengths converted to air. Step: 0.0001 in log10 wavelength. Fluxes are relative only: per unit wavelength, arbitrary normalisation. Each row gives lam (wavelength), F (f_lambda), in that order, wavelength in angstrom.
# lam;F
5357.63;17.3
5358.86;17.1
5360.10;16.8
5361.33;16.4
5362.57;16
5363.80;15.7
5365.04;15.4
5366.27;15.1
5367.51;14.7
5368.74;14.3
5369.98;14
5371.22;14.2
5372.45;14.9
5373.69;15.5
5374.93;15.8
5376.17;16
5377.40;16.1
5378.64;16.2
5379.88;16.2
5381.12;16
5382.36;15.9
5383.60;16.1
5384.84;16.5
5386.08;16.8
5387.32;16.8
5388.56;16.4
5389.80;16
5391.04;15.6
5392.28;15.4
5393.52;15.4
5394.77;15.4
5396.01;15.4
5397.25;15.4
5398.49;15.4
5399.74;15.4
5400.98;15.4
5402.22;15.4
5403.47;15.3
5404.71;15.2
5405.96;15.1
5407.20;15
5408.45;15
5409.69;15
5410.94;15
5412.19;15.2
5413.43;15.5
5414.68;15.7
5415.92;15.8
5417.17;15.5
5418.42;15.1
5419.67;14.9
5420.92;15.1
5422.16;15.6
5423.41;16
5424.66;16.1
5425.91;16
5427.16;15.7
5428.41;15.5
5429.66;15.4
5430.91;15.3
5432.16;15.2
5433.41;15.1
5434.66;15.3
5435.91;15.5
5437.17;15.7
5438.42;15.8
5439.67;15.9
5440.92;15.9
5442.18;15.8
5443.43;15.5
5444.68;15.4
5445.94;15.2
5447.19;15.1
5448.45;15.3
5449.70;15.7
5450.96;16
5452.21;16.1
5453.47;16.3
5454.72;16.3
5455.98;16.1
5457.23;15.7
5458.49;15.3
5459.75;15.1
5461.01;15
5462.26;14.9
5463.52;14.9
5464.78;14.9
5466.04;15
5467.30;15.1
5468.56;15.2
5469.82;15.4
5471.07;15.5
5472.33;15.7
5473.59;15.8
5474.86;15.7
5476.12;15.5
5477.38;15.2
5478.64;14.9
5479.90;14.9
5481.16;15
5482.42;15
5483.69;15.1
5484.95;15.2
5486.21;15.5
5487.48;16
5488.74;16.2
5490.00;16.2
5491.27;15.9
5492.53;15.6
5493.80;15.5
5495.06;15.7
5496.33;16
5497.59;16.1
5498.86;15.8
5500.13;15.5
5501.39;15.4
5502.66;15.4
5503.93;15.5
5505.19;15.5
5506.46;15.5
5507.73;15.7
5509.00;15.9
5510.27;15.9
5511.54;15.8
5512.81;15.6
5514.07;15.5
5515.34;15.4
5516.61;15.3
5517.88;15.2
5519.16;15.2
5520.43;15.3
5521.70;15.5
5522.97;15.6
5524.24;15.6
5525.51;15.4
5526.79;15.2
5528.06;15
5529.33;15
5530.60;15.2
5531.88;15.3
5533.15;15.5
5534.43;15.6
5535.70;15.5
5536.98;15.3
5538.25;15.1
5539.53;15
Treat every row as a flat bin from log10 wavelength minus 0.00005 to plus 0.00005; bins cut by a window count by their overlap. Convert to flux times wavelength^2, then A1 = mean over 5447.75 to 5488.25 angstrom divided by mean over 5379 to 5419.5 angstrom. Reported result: 1.01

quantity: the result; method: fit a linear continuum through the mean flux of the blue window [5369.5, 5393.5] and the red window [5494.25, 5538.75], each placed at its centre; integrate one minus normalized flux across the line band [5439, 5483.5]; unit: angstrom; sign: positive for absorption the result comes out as 0.5 angstrom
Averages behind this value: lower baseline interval 15.8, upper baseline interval 15.5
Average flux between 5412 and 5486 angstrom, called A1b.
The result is 15.5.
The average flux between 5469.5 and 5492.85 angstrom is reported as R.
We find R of 15.5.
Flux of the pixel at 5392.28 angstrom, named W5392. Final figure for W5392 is 15.4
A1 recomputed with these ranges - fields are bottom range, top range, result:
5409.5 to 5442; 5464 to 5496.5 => 1.02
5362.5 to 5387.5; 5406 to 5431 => 1.00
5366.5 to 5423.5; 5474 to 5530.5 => 1.04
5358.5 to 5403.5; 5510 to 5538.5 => 1.03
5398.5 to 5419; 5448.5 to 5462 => 1.05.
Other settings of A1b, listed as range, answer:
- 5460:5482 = 15.2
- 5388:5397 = 15.6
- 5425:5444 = 15.6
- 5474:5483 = 15.2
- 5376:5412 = 15.7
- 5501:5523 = 15.5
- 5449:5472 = 15.5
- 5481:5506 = 15.6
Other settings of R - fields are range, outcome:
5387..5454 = 15.5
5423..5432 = 15.7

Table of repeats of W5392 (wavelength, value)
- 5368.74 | 14.3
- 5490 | 16.2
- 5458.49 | 15.3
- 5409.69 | 15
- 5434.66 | 15.3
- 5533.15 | 15.5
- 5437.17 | 15.7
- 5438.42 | 15.8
